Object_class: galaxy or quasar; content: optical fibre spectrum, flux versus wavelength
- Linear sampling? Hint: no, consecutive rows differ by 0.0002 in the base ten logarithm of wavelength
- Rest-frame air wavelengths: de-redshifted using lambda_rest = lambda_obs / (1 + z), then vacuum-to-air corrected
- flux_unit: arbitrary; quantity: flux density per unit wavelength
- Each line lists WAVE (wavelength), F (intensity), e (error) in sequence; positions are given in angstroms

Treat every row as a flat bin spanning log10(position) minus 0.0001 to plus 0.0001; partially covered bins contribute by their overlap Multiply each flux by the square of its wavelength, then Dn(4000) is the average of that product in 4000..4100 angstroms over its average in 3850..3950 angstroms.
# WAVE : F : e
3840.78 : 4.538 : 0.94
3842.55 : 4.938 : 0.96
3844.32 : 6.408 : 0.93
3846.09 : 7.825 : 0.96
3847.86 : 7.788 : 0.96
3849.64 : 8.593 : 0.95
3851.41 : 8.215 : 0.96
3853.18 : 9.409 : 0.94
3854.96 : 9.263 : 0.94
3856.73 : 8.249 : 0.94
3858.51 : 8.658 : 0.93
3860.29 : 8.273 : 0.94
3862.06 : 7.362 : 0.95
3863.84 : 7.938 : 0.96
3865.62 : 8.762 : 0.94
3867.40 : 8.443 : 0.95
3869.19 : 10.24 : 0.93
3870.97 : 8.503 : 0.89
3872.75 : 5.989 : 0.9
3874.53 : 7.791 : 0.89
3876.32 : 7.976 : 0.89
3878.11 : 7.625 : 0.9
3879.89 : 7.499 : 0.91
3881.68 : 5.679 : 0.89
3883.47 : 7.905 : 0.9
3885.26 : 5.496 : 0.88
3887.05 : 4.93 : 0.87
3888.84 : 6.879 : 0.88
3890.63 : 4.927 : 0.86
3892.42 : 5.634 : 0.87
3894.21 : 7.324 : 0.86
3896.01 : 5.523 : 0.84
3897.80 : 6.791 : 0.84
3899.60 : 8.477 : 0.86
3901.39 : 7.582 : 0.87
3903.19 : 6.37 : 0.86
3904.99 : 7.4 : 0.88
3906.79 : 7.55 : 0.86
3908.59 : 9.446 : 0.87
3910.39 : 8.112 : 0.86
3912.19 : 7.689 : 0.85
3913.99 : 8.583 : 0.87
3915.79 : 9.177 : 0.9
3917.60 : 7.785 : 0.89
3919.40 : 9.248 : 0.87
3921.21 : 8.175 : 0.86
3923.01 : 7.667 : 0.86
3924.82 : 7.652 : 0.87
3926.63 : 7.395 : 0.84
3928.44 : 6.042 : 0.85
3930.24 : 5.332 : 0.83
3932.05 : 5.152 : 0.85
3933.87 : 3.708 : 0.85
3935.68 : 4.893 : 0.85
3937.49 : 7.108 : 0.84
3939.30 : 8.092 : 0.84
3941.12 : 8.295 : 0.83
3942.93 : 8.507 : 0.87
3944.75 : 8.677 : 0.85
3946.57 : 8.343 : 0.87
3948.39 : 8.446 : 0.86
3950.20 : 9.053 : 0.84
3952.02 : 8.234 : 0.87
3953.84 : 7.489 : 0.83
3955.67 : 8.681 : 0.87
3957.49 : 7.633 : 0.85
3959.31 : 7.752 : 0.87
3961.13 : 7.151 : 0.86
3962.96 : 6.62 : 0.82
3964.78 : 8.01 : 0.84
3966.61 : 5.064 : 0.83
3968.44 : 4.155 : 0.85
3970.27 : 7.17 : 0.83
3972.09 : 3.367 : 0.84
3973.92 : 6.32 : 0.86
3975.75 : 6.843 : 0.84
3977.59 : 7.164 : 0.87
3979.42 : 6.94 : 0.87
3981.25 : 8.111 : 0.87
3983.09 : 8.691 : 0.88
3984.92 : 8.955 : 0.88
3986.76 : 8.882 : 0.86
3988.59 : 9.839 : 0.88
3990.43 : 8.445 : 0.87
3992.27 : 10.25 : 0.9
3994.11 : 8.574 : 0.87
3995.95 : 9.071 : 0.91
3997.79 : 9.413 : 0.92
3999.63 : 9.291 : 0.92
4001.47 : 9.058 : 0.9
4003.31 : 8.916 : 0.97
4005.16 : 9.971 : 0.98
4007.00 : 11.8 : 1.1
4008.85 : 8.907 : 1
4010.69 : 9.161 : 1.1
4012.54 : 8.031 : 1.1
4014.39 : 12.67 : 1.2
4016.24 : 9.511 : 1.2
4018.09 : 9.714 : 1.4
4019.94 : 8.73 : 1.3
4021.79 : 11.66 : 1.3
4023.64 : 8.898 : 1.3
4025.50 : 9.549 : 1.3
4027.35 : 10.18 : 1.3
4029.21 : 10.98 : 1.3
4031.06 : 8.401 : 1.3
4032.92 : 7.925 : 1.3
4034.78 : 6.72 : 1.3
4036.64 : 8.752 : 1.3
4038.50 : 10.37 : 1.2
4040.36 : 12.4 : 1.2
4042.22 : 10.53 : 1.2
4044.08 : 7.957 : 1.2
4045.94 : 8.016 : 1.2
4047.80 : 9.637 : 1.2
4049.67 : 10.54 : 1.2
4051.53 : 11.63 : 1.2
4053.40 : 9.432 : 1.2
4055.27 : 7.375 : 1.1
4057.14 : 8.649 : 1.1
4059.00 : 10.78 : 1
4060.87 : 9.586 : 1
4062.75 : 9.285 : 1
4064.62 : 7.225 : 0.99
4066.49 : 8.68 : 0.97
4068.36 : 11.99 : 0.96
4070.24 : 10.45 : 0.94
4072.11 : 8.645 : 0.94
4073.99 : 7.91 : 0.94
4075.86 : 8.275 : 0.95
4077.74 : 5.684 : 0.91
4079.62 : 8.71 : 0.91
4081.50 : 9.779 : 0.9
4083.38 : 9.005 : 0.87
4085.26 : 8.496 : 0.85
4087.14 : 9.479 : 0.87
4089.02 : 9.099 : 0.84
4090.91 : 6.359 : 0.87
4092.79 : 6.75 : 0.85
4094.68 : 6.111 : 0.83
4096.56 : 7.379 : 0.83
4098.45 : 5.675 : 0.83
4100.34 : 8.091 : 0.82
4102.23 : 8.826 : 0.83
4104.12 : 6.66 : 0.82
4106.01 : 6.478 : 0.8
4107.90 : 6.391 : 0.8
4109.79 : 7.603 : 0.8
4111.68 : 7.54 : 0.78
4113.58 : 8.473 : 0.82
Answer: 1.3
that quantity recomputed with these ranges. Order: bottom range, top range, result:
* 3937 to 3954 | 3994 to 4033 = 1.20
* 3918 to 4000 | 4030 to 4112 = 1.19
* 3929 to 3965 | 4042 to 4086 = 1.31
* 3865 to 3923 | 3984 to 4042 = 1.35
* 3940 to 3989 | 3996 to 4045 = 1.31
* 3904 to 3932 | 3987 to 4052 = 1.30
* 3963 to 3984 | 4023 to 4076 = 1.49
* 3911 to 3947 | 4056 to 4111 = 1.20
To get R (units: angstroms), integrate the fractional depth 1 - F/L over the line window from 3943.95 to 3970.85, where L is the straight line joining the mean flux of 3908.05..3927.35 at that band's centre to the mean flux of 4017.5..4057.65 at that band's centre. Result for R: 3.6 angstroms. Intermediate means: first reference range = 8.25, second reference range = 9.46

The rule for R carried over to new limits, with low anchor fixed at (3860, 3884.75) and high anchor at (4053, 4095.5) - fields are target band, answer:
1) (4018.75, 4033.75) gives -2.1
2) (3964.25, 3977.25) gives 3.7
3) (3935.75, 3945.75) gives 0.3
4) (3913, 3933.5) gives 1.6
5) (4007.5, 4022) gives -2.4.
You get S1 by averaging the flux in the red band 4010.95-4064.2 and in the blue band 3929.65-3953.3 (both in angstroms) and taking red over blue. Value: 1.32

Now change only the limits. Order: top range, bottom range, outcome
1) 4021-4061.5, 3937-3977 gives 1.30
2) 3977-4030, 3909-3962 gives 1.23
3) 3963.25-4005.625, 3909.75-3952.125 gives 1.05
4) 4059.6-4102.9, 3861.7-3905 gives 1.17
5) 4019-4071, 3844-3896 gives 1.26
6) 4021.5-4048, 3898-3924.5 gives 1.17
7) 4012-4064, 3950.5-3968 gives 1.30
